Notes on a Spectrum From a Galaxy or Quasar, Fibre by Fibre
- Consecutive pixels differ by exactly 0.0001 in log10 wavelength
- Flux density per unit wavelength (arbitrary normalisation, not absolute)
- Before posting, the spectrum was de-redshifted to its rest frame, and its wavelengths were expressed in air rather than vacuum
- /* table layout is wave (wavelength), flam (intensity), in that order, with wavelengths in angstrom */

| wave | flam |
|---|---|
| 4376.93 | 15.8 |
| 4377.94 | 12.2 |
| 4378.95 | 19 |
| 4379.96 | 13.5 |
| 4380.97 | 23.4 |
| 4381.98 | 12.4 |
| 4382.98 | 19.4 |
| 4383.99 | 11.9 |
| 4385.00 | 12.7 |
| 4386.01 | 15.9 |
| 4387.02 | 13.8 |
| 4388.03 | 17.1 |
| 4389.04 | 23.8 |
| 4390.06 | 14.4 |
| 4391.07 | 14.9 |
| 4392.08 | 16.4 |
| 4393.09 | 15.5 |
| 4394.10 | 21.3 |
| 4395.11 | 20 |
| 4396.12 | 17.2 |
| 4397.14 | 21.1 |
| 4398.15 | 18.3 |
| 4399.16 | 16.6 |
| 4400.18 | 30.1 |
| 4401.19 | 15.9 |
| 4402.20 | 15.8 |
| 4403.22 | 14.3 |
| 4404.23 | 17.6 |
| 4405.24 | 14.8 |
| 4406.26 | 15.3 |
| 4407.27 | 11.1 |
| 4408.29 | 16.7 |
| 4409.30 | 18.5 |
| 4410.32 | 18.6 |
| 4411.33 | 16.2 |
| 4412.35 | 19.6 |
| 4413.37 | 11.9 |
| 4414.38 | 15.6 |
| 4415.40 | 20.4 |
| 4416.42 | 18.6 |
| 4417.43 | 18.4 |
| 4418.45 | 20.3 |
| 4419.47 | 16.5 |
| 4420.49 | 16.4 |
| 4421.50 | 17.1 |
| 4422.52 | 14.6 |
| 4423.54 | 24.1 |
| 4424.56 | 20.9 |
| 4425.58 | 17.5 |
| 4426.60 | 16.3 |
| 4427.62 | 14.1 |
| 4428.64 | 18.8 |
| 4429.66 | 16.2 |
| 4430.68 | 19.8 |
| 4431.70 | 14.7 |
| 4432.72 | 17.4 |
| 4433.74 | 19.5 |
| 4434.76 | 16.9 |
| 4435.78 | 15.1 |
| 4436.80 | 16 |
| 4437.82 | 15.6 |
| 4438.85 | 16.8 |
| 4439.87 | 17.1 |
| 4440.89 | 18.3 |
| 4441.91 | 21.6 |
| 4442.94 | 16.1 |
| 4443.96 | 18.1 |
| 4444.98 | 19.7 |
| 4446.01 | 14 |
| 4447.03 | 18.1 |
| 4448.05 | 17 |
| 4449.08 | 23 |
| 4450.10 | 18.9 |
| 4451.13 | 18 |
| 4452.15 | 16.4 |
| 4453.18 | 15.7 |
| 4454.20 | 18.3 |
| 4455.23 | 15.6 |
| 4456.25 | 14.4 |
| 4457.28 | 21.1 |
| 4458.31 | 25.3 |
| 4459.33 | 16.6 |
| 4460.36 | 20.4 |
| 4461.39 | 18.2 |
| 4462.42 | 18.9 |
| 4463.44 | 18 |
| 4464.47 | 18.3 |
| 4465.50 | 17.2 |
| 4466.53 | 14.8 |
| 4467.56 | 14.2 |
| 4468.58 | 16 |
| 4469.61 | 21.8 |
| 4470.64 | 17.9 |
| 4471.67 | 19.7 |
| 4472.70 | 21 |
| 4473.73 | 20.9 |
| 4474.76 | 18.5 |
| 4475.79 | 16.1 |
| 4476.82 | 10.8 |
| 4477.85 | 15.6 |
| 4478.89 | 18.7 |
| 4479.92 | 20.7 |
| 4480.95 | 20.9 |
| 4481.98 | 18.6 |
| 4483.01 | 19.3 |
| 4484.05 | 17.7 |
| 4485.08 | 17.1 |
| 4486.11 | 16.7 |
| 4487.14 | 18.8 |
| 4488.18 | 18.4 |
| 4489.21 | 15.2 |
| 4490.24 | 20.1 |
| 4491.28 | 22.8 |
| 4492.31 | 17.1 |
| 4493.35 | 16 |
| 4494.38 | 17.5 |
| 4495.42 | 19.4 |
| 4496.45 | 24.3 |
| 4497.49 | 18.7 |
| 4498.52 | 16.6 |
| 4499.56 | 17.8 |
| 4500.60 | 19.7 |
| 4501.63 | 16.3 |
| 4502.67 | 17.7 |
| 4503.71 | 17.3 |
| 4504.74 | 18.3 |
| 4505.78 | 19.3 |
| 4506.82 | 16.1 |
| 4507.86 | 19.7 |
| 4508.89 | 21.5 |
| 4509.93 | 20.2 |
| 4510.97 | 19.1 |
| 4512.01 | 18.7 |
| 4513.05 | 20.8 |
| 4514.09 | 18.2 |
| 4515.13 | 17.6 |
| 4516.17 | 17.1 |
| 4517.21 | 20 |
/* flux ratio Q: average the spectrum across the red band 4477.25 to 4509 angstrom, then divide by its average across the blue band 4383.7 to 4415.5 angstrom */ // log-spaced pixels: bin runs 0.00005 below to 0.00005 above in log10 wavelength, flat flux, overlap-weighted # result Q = 1.09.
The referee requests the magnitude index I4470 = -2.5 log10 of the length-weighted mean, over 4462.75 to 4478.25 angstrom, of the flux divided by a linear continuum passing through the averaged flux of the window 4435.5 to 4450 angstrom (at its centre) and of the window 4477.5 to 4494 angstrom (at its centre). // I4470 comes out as 0.043 mag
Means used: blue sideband 17.7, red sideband 18.4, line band 17.4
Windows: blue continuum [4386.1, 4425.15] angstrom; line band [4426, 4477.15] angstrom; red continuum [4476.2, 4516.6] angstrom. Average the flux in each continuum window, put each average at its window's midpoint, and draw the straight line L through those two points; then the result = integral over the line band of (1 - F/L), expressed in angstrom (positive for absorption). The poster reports 0.9 angstrom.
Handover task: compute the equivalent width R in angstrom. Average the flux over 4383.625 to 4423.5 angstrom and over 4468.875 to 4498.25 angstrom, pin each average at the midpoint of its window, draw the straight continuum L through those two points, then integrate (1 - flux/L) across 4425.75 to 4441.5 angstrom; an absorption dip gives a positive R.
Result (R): 0.71 angstrom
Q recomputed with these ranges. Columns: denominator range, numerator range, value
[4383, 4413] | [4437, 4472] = 1.05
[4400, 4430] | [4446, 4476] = 1.06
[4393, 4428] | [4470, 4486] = 1.03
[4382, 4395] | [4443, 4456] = 1.07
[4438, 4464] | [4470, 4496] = 1.00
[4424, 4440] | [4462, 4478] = 1.03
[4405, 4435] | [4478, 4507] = 1.07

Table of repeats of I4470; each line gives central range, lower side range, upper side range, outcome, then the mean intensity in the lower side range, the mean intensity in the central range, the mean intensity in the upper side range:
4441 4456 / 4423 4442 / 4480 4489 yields 0.00 mag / 17.6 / 17.8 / 18.4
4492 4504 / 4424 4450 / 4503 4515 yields 0.03 mag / 17.6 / 18.2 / 18.9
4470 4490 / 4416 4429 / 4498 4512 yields 0.01 mag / 18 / 18.1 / 18.4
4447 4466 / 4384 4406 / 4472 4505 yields -0.03 mag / 17.3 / 18.4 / 18.3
